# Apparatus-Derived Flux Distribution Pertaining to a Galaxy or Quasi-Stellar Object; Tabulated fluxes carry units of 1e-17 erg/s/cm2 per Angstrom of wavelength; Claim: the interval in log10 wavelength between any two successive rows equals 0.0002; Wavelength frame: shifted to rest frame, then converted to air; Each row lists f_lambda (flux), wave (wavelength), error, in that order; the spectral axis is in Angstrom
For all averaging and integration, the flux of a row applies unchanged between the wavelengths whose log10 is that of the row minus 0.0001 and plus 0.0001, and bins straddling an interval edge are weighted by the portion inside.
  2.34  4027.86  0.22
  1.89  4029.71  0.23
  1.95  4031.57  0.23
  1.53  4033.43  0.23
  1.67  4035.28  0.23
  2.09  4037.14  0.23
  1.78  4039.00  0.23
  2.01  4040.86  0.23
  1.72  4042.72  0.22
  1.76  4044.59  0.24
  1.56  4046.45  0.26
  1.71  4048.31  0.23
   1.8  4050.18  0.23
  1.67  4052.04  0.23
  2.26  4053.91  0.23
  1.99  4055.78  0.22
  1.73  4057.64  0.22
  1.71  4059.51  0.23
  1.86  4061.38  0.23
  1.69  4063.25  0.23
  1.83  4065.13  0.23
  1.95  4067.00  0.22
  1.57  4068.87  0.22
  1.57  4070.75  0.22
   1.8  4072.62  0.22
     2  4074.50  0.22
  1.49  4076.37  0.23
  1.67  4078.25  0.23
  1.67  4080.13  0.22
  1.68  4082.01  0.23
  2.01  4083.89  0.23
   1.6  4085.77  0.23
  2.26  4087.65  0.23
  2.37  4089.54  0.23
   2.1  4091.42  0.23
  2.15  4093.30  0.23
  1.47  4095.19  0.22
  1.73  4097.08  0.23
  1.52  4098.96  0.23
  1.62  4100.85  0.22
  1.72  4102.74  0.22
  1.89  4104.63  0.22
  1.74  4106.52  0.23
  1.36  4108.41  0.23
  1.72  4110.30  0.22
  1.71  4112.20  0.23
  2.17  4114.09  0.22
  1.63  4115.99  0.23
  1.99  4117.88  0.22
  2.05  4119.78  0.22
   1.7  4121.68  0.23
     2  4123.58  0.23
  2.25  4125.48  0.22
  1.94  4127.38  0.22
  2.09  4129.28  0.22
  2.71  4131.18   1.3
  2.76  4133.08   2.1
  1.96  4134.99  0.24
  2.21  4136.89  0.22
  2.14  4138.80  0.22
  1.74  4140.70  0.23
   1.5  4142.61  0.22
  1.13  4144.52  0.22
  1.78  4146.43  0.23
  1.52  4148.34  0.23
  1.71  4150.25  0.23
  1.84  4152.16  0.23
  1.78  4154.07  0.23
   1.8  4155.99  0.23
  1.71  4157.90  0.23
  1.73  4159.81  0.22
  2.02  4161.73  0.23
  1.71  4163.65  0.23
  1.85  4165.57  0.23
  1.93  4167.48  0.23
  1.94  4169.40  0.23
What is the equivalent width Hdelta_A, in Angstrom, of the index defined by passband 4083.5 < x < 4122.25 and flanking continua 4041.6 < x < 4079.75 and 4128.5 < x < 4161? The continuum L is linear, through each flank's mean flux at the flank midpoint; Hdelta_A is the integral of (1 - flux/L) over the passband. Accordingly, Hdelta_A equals -0.1 Angstrom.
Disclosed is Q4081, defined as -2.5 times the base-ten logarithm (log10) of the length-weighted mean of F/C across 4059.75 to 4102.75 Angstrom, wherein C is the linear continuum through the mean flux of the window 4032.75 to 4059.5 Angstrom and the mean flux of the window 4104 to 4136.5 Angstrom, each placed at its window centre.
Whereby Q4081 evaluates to 0.06 mag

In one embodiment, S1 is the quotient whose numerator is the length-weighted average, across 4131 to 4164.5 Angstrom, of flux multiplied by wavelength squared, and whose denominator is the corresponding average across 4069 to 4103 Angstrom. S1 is 1.1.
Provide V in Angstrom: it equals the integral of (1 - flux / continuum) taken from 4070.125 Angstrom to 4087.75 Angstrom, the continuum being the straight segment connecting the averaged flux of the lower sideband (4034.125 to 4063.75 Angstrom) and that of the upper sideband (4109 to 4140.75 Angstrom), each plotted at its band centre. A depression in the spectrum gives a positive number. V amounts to 1.39 Angstrom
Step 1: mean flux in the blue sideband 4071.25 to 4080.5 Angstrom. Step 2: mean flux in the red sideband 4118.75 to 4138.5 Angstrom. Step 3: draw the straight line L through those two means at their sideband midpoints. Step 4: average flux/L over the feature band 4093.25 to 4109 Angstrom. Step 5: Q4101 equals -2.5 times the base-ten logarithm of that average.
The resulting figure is 0.16 mag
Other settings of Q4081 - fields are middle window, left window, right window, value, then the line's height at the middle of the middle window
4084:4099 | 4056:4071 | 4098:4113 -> -0.14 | 1.69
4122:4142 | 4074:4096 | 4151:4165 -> -0.18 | 1.82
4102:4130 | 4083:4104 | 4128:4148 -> 0.04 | 1.93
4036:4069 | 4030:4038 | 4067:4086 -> -0.03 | 1.77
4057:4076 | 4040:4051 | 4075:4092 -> 0.03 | 1.82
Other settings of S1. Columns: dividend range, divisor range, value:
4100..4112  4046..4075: 0.96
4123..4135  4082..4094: 1.13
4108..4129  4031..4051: 1.10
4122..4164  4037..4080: 1.11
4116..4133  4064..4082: 1.25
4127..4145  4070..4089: 1.17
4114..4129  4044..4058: 1.12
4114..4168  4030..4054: 1.11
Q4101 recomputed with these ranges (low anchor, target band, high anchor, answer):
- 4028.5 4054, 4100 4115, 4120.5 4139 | 0.19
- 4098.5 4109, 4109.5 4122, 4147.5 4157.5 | -0.11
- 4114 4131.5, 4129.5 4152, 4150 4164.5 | -0.01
